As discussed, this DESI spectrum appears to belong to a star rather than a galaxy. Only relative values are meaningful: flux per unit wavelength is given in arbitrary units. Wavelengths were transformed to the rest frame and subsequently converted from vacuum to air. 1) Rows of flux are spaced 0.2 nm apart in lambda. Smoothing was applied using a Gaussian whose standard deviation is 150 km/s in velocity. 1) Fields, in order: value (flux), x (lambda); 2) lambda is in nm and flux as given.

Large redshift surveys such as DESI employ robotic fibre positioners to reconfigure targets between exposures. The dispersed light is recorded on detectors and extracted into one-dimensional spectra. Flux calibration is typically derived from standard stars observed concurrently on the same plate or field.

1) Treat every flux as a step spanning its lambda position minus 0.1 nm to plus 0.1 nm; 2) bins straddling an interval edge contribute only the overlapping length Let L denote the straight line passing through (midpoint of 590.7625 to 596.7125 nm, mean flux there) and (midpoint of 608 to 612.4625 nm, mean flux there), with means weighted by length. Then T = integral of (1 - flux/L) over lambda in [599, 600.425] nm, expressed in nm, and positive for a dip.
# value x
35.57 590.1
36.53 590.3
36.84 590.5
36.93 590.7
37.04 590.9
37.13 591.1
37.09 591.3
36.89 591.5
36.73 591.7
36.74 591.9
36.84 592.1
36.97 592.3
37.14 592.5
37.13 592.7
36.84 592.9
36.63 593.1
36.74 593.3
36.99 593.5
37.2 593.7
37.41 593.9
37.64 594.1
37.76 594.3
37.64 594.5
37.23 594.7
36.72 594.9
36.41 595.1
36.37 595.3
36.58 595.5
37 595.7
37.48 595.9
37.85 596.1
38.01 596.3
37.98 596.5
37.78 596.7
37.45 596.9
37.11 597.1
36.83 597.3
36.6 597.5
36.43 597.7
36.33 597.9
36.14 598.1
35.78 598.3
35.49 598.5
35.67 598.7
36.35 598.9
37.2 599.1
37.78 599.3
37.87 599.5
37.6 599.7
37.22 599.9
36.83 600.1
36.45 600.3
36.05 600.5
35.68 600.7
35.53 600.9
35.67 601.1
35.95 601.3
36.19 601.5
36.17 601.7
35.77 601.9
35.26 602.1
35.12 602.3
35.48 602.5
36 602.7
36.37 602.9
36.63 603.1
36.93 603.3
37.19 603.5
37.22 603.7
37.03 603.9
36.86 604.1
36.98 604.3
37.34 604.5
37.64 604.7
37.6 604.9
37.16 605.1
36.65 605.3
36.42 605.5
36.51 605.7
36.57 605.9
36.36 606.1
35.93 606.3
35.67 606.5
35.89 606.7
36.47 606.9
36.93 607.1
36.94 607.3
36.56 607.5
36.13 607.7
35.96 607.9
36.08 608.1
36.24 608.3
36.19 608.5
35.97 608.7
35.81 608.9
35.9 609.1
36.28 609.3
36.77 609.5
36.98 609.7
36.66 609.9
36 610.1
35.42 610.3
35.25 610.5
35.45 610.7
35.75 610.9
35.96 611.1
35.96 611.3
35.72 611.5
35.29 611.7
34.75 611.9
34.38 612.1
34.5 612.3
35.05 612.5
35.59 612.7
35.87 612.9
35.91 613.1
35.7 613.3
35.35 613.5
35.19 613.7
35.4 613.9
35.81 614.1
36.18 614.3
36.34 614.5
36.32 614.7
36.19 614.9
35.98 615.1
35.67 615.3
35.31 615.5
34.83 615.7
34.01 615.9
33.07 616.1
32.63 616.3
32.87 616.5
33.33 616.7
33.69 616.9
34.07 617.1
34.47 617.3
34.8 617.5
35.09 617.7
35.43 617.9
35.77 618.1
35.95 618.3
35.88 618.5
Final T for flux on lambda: -0.02 nm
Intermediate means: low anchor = 37.1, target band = 37.3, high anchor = 35.8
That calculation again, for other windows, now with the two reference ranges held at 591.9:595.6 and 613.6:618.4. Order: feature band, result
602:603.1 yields 0.01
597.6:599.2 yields 0.02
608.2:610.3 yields -0.04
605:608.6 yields -0.06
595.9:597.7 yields -0.03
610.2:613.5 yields -0.01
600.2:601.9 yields 0.02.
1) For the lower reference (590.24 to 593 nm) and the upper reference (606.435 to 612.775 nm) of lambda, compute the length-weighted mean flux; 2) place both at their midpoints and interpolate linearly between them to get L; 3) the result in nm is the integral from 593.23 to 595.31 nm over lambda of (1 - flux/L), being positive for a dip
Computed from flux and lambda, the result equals -0.02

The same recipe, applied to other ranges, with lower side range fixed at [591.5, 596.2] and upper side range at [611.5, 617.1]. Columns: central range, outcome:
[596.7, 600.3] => -0.02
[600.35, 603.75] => 0.02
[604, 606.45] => -0.06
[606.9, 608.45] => -0.03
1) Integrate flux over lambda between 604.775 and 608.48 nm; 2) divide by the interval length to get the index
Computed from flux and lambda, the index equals 36.5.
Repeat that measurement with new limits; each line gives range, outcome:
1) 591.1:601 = 36.9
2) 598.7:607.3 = 36.5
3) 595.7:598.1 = 37.2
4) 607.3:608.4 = 36.3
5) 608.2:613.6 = 35.7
